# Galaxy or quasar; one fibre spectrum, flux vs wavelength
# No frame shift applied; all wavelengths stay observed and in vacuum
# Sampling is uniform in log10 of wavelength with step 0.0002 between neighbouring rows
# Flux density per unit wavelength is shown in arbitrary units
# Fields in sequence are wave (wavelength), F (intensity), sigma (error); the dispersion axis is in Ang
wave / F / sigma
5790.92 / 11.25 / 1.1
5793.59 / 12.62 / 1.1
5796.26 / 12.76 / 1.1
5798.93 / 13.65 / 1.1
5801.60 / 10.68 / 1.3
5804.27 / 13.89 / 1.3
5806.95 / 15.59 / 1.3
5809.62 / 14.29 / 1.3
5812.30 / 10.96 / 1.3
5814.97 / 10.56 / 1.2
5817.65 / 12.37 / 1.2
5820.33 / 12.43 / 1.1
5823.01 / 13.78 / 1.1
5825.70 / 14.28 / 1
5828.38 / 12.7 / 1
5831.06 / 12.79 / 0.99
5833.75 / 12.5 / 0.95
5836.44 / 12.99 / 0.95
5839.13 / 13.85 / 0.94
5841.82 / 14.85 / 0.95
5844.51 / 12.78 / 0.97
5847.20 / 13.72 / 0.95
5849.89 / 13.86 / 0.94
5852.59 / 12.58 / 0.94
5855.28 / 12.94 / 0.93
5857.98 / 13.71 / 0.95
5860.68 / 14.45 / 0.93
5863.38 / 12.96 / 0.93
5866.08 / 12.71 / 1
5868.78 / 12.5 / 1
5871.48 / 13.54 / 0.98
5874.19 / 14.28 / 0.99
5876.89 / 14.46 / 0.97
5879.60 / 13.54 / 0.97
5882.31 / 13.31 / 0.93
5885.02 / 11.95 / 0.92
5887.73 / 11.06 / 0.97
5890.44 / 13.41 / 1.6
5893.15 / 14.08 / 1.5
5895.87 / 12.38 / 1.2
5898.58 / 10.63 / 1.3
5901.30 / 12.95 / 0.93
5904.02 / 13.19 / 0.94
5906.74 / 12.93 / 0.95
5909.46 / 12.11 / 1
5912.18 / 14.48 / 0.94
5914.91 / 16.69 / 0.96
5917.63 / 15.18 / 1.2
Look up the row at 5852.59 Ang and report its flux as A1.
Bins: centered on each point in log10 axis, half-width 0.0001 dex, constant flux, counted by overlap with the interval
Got 12.58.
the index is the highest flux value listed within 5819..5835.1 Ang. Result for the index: 14.28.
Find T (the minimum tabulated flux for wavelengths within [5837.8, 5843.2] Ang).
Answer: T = 13.85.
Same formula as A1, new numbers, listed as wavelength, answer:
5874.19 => 14.28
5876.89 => 14.46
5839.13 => 13.85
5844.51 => 12.78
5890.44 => 13.41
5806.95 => 15.59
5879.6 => 13.54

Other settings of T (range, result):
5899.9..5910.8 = 12.11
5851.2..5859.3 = 12.58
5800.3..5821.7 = 10.56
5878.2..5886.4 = 11.95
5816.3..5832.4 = 12.37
